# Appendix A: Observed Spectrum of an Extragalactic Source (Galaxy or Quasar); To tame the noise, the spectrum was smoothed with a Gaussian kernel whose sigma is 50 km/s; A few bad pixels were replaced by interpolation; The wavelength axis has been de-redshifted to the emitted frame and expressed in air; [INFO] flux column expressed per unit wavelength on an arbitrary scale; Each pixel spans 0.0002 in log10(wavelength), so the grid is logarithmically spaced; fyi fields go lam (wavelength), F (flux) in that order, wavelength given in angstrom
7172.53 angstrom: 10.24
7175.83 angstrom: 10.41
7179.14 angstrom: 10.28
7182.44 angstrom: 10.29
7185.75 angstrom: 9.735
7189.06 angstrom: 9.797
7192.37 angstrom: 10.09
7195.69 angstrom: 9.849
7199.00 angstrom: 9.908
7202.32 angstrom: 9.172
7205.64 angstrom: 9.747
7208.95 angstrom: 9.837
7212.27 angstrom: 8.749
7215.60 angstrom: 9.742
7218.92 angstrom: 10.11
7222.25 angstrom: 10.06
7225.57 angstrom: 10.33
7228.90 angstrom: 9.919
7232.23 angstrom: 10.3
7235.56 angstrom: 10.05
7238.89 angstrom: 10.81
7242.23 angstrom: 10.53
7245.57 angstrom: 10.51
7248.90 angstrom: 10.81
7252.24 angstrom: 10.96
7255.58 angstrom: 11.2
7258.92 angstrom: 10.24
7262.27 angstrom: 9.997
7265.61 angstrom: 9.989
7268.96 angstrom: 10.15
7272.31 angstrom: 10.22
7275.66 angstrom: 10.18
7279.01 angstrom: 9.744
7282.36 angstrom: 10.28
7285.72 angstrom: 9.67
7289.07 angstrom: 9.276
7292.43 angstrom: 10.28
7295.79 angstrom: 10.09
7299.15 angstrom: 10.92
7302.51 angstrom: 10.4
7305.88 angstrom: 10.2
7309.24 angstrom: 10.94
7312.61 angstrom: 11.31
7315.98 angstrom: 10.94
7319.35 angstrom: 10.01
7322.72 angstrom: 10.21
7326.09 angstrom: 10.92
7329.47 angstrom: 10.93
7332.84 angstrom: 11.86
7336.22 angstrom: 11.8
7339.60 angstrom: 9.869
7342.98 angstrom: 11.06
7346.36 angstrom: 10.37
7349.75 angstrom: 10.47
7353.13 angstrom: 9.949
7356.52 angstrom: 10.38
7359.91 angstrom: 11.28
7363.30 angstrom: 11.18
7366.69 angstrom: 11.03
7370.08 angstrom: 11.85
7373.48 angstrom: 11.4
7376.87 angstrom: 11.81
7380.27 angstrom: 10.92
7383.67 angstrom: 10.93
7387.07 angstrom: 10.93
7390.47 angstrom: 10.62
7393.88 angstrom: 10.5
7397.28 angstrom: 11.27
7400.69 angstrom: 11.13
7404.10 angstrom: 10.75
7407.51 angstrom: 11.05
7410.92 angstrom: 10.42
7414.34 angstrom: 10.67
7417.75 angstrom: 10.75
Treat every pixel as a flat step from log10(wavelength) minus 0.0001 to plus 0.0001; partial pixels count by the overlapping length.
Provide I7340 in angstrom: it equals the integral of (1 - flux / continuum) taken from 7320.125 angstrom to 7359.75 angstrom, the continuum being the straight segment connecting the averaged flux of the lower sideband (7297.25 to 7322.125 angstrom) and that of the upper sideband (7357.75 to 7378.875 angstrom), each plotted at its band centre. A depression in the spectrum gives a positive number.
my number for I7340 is 1.1 angstrom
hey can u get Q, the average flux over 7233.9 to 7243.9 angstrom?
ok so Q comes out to 10.5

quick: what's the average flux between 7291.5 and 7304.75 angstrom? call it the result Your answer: 10.4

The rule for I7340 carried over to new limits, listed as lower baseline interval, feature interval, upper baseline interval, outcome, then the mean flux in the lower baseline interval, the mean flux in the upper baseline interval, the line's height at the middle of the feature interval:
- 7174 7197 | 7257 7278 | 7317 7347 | 0.7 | 10.1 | 10.8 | 10.5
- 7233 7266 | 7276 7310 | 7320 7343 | 1.8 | 10.5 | 10.9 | 10.7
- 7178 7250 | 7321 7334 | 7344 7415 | -0.4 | 10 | 10.9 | 10.6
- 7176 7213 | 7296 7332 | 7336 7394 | -0.4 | 9.82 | 10.9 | 10.6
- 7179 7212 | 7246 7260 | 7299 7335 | -0.7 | 9.81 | 10.8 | 10.3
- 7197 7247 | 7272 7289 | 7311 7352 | 0.8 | 9.98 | 10.8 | 10.4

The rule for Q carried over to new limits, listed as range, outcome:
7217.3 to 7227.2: 10.2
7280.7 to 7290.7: 9.74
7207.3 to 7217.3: 9.44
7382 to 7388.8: 10.9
